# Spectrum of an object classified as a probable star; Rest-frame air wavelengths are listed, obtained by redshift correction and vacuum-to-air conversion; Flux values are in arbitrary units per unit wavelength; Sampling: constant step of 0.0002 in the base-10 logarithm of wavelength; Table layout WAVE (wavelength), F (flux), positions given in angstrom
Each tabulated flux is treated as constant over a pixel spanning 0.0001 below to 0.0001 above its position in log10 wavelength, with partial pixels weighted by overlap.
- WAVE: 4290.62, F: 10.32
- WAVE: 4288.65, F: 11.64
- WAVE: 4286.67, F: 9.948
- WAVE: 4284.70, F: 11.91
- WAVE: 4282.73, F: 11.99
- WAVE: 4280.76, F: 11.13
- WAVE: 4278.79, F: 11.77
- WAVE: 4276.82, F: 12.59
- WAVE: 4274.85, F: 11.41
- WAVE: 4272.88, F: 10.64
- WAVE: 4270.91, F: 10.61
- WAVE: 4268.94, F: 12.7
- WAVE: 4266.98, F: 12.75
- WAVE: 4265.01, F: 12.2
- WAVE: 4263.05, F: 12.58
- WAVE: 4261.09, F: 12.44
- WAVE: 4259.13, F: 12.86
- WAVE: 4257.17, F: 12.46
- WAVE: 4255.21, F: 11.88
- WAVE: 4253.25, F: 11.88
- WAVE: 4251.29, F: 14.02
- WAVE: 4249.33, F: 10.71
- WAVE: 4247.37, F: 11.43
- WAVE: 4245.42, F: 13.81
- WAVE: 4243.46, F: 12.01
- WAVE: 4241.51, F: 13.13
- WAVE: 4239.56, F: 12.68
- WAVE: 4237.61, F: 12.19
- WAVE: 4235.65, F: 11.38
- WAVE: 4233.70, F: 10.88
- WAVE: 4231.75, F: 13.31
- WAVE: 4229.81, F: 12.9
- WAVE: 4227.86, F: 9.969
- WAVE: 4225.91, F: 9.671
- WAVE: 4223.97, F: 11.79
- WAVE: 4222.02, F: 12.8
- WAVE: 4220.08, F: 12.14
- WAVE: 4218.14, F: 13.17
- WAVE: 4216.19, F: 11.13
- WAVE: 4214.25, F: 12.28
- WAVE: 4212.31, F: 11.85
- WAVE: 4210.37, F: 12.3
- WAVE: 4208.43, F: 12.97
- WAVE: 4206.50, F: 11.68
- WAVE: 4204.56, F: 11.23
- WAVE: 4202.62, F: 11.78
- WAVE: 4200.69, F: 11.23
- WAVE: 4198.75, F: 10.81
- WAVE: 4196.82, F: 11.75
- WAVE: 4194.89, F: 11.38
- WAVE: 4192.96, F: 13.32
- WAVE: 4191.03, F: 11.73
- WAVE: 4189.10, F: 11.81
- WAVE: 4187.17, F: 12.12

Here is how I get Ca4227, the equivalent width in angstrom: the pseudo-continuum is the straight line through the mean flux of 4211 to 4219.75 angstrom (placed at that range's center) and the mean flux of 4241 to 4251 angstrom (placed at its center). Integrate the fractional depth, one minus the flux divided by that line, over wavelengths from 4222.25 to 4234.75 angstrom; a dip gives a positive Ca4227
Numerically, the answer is 0.7 angstrom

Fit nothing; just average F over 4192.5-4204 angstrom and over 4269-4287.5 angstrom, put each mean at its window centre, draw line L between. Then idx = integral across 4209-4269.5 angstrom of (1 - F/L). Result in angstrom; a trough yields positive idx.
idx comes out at -3.5 angstrom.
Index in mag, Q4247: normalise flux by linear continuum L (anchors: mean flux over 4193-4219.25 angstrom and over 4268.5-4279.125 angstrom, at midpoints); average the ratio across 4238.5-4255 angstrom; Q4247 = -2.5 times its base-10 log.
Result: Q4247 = -0.068 mag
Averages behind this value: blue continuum 11.9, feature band 12.4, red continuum 11.5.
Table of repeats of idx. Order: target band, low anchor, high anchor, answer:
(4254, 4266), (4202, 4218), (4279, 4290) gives -0.9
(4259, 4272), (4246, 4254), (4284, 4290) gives -0.6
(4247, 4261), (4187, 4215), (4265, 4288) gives -0.6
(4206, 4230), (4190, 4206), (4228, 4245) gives 0.2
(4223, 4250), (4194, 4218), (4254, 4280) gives 0.1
